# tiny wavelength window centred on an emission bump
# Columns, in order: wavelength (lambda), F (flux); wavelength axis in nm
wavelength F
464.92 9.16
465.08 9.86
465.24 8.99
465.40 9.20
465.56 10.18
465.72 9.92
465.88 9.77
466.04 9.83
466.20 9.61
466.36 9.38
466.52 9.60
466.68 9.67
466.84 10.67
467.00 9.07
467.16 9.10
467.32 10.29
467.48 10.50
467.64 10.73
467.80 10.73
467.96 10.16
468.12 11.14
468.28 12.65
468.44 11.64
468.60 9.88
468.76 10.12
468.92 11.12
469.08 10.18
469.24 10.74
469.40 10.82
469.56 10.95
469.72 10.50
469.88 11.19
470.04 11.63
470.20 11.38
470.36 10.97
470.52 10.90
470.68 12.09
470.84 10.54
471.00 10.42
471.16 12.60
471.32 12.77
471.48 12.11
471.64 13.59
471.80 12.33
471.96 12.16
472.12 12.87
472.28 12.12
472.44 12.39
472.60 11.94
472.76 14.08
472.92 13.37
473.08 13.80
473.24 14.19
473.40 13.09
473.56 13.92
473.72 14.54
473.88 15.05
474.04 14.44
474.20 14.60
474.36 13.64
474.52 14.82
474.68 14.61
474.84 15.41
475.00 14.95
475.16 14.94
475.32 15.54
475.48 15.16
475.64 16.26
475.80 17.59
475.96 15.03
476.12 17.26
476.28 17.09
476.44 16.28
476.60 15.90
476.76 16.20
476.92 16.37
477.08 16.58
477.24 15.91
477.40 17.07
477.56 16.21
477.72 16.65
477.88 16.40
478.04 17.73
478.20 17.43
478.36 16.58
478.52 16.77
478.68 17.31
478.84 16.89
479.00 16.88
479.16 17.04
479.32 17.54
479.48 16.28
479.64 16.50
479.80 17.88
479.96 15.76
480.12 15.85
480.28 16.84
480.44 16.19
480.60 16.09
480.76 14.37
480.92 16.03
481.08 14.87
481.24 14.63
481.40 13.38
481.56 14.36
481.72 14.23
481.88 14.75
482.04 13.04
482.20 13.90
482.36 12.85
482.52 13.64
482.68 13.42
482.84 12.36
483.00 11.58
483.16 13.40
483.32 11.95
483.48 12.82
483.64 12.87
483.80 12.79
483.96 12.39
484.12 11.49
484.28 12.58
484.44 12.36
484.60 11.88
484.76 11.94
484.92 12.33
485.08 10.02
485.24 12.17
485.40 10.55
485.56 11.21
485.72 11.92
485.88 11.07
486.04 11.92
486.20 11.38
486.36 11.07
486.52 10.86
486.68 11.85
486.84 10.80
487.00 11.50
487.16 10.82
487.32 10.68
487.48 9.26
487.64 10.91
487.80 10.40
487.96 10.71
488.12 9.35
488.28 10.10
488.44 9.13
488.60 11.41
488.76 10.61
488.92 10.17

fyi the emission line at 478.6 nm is Mg II 2798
